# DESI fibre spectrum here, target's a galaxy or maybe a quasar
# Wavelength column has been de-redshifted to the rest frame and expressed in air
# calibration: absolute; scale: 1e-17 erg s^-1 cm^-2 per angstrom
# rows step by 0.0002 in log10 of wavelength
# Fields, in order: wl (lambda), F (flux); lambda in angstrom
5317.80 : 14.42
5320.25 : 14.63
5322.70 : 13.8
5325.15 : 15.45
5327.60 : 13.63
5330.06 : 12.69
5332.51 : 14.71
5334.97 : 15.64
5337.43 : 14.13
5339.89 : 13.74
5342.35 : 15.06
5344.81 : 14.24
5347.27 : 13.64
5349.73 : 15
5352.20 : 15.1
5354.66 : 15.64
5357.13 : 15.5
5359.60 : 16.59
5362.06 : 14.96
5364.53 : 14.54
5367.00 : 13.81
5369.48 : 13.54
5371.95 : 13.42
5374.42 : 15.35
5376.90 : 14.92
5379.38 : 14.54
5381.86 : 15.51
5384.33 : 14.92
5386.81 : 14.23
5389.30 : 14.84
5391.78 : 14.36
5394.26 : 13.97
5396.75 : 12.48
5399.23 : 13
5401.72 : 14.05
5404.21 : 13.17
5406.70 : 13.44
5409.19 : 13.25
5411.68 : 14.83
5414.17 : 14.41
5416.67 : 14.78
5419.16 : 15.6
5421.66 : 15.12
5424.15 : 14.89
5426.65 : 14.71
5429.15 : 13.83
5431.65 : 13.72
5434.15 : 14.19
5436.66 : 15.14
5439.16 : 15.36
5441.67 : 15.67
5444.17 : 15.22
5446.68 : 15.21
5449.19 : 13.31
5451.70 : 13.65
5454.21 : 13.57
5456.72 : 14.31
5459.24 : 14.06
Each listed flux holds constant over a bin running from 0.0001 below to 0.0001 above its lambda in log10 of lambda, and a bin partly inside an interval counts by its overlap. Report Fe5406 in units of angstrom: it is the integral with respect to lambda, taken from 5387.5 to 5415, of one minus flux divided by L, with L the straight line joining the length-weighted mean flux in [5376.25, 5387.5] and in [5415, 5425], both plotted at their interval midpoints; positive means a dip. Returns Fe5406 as 2.1 angstrom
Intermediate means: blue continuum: 14.9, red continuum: 15.1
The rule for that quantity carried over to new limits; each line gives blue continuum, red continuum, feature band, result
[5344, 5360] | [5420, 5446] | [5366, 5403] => 1.87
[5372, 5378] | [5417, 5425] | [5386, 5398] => 0.78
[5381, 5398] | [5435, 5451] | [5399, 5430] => 0.66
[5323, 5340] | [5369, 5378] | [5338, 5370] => -0.90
